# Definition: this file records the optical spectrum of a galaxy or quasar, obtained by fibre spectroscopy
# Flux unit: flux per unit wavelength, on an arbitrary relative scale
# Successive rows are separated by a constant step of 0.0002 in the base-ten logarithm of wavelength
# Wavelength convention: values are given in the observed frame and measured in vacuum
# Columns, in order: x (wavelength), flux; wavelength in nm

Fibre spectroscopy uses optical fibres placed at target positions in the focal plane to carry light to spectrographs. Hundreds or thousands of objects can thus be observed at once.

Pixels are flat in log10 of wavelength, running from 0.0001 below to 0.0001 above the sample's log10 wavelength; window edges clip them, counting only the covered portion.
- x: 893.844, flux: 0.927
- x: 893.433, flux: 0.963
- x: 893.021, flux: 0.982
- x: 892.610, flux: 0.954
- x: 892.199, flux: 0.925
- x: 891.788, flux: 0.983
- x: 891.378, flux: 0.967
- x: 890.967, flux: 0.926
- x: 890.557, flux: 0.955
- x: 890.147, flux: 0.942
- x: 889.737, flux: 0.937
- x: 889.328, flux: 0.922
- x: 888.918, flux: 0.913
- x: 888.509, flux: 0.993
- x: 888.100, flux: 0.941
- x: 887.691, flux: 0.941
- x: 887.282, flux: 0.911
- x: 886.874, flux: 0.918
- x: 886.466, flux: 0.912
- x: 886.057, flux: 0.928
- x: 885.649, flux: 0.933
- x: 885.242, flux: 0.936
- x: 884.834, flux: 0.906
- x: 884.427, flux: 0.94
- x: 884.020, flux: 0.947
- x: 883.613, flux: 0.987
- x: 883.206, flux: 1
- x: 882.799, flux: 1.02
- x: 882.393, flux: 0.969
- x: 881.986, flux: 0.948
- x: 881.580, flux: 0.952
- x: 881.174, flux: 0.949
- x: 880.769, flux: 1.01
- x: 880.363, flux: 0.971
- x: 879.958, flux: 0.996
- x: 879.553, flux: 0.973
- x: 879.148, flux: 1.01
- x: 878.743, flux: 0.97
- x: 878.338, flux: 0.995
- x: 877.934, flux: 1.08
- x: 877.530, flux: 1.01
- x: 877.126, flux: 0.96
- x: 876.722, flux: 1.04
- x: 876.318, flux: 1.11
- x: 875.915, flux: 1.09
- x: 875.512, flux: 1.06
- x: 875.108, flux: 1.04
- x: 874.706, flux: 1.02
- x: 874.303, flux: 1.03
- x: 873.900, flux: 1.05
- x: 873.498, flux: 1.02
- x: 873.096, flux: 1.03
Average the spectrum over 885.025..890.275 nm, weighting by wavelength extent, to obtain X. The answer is 0.933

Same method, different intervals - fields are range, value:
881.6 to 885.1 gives 0.963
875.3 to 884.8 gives 0.998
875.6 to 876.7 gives 1.09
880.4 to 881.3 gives 0.981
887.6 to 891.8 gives 0.946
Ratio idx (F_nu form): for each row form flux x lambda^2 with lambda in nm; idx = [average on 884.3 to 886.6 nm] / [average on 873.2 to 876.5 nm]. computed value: 0.90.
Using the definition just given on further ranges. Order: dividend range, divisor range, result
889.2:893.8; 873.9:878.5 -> 0.95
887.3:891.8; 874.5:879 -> 0.94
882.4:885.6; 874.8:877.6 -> 0.94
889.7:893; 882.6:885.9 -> 1.01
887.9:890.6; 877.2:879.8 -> 0.96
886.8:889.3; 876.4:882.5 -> 0.96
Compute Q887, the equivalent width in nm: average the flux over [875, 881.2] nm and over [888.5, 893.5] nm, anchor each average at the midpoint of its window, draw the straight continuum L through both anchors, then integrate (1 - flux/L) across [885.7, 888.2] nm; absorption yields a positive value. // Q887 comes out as 0.12 nm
